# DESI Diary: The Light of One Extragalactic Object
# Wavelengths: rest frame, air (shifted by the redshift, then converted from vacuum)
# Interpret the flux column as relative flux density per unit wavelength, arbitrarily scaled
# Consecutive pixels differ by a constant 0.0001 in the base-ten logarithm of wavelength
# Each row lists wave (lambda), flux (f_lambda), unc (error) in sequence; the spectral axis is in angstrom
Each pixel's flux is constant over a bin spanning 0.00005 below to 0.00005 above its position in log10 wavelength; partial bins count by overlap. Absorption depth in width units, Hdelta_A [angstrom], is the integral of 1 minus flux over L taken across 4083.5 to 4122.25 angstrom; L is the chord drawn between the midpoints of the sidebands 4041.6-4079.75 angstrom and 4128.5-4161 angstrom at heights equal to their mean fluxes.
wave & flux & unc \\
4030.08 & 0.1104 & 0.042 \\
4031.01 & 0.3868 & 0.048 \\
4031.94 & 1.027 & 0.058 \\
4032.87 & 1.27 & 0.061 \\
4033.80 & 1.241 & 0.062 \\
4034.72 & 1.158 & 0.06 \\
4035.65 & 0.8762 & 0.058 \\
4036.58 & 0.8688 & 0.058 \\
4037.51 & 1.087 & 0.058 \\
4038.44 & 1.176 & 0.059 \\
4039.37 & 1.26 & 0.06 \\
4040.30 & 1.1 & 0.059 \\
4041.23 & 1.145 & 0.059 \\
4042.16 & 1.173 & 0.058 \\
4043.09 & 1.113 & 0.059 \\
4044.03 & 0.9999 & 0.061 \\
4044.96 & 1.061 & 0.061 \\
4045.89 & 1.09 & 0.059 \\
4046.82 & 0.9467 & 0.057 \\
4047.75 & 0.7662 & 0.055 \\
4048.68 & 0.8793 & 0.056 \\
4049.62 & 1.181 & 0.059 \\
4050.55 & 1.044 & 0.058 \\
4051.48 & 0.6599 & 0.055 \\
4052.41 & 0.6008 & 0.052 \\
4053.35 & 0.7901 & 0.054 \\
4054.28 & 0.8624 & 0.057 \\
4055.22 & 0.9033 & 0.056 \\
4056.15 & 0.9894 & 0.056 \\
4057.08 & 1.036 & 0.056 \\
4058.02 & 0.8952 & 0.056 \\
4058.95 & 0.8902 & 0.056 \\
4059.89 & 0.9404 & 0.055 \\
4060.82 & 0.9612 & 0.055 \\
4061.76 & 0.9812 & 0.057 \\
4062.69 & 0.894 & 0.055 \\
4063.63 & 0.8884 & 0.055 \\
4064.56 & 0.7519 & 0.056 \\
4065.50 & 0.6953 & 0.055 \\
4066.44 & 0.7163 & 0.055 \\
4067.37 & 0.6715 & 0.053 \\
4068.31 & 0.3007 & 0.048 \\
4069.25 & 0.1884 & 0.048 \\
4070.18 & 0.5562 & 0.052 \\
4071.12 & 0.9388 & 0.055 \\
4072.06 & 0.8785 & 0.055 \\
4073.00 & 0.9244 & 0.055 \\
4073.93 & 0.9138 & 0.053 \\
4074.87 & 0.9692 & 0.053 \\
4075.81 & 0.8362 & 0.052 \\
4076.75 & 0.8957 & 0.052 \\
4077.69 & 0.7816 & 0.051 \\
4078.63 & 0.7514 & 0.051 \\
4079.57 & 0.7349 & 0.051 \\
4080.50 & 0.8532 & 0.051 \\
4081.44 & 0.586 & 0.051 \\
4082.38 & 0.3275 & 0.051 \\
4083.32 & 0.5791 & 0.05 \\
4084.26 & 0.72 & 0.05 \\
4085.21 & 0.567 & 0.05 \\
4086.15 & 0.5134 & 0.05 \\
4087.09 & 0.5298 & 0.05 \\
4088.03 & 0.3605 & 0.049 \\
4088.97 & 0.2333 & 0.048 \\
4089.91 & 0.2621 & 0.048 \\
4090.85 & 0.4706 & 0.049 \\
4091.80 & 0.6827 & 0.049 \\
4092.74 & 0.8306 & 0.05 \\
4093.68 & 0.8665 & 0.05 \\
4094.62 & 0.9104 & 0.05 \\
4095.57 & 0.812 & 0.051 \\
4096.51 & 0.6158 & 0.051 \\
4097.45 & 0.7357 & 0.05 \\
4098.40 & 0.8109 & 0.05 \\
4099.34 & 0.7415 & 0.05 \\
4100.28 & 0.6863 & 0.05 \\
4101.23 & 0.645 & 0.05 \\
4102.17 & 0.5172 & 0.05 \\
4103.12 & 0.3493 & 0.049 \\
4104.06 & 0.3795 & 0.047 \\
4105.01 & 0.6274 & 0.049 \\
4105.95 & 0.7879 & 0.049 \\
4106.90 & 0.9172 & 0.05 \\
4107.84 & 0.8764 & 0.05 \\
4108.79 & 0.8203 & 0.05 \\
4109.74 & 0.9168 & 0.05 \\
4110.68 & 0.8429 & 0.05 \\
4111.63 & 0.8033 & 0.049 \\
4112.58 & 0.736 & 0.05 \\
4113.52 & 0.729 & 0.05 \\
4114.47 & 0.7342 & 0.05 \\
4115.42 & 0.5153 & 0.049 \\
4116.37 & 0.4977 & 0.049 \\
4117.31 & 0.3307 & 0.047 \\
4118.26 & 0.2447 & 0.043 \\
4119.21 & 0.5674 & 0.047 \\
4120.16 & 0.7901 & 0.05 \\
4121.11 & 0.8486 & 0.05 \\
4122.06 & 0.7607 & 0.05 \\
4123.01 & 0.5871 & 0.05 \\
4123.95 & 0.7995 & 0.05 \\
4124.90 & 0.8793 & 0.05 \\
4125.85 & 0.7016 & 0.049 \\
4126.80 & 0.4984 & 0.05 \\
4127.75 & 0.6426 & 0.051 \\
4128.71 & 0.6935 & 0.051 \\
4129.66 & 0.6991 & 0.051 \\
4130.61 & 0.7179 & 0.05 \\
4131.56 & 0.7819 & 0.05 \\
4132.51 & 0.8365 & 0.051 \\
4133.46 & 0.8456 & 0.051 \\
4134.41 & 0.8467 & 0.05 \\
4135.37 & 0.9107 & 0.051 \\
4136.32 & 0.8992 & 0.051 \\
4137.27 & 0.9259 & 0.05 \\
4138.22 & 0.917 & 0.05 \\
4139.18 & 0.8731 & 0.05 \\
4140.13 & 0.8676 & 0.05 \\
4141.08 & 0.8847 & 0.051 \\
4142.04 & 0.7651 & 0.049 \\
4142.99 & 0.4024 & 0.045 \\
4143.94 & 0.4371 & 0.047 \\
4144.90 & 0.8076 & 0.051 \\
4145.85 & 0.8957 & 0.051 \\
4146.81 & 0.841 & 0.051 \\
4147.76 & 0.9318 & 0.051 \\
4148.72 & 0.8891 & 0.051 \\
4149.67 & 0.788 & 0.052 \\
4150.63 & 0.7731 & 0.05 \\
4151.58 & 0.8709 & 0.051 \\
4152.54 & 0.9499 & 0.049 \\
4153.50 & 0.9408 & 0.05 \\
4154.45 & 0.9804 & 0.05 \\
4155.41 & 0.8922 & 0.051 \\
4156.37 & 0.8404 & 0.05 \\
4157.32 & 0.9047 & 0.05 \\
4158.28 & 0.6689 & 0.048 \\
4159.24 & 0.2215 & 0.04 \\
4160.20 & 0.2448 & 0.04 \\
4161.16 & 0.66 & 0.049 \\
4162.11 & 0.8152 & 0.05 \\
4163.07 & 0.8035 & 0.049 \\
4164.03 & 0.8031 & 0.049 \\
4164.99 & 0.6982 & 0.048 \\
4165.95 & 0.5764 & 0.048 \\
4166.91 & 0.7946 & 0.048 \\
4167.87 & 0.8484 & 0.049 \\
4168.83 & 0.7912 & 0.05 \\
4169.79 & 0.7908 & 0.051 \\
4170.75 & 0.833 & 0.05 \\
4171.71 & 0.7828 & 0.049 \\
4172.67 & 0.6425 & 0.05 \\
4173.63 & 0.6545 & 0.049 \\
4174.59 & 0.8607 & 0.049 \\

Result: 8.2 angstrom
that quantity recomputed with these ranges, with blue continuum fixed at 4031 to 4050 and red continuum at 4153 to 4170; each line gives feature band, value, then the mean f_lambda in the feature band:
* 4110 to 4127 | 3.7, 0.665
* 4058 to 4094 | 9.9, 0.698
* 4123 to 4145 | 1.3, 0.762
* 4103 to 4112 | 1.3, 0.747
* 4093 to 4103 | 2.0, 0.723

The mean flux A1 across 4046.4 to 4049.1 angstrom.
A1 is 0.864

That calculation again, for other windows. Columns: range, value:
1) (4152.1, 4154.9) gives 0.958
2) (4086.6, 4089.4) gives 0.378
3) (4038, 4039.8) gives 1.22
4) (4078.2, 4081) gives 0.781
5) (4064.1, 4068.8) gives 0.624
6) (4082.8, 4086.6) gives 0.59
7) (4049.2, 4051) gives 1.11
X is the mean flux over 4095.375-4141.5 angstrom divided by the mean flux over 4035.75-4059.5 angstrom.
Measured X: 0.74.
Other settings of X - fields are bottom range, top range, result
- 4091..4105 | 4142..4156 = 1.20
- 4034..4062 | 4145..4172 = 0.79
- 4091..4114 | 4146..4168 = 1.06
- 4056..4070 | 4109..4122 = 0.85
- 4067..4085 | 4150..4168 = 1.07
